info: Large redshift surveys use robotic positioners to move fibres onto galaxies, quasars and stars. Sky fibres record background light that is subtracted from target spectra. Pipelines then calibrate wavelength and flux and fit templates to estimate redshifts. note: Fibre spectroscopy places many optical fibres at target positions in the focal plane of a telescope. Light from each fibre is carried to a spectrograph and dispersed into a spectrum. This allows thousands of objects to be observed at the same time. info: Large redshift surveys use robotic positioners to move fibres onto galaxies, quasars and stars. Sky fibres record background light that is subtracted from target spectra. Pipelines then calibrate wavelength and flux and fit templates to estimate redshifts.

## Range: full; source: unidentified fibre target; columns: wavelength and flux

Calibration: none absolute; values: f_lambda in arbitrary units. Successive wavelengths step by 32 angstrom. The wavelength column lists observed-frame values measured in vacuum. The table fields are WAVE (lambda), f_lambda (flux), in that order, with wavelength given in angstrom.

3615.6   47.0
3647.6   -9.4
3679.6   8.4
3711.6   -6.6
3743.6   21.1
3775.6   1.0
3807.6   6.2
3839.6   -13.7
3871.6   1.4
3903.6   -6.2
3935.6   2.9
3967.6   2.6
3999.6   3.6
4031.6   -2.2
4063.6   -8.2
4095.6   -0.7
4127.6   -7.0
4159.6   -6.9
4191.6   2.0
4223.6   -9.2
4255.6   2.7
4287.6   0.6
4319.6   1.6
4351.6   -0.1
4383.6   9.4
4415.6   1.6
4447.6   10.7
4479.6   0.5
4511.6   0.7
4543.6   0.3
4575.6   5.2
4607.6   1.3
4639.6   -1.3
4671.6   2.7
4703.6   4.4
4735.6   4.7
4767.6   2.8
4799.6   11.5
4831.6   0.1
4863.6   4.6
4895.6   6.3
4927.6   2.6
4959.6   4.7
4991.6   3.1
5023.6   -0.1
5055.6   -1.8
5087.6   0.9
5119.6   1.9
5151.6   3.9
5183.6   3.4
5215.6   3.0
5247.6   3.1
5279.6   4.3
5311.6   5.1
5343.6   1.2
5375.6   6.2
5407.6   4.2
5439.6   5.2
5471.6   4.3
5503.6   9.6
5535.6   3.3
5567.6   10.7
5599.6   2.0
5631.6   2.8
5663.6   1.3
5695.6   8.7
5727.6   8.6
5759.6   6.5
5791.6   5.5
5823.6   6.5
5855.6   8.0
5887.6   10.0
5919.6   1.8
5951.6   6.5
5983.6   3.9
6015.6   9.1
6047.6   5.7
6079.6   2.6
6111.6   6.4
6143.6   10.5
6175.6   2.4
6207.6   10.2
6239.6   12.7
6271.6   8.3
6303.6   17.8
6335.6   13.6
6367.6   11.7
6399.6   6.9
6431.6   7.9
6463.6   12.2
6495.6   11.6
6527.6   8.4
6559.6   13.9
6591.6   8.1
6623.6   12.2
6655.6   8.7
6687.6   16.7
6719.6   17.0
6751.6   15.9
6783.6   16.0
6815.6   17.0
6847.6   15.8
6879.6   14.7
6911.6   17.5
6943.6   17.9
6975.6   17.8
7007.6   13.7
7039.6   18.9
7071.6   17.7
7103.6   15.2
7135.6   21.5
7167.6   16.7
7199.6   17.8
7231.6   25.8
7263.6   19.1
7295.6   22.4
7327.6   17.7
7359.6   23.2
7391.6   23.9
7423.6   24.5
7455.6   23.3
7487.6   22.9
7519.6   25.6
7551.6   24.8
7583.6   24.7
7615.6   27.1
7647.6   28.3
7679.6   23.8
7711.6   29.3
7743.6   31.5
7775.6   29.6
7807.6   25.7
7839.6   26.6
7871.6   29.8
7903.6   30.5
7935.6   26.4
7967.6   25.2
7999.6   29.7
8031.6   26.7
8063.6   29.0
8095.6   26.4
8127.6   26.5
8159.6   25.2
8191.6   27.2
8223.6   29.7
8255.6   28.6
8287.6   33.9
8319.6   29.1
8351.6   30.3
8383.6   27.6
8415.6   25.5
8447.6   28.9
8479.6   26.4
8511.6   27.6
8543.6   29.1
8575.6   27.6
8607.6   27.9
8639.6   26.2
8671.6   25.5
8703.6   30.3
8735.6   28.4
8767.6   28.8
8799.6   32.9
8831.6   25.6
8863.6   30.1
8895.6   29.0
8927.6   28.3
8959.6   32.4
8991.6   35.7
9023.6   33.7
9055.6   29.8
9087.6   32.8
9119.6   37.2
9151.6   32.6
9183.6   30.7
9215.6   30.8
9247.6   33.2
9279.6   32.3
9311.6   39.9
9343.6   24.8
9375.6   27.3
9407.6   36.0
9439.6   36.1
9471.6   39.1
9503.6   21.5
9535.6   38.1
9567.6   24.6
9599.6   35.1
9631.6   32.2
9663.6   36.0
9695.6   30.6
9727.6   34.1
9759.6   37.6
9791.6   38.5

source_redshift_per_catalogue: 0.67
